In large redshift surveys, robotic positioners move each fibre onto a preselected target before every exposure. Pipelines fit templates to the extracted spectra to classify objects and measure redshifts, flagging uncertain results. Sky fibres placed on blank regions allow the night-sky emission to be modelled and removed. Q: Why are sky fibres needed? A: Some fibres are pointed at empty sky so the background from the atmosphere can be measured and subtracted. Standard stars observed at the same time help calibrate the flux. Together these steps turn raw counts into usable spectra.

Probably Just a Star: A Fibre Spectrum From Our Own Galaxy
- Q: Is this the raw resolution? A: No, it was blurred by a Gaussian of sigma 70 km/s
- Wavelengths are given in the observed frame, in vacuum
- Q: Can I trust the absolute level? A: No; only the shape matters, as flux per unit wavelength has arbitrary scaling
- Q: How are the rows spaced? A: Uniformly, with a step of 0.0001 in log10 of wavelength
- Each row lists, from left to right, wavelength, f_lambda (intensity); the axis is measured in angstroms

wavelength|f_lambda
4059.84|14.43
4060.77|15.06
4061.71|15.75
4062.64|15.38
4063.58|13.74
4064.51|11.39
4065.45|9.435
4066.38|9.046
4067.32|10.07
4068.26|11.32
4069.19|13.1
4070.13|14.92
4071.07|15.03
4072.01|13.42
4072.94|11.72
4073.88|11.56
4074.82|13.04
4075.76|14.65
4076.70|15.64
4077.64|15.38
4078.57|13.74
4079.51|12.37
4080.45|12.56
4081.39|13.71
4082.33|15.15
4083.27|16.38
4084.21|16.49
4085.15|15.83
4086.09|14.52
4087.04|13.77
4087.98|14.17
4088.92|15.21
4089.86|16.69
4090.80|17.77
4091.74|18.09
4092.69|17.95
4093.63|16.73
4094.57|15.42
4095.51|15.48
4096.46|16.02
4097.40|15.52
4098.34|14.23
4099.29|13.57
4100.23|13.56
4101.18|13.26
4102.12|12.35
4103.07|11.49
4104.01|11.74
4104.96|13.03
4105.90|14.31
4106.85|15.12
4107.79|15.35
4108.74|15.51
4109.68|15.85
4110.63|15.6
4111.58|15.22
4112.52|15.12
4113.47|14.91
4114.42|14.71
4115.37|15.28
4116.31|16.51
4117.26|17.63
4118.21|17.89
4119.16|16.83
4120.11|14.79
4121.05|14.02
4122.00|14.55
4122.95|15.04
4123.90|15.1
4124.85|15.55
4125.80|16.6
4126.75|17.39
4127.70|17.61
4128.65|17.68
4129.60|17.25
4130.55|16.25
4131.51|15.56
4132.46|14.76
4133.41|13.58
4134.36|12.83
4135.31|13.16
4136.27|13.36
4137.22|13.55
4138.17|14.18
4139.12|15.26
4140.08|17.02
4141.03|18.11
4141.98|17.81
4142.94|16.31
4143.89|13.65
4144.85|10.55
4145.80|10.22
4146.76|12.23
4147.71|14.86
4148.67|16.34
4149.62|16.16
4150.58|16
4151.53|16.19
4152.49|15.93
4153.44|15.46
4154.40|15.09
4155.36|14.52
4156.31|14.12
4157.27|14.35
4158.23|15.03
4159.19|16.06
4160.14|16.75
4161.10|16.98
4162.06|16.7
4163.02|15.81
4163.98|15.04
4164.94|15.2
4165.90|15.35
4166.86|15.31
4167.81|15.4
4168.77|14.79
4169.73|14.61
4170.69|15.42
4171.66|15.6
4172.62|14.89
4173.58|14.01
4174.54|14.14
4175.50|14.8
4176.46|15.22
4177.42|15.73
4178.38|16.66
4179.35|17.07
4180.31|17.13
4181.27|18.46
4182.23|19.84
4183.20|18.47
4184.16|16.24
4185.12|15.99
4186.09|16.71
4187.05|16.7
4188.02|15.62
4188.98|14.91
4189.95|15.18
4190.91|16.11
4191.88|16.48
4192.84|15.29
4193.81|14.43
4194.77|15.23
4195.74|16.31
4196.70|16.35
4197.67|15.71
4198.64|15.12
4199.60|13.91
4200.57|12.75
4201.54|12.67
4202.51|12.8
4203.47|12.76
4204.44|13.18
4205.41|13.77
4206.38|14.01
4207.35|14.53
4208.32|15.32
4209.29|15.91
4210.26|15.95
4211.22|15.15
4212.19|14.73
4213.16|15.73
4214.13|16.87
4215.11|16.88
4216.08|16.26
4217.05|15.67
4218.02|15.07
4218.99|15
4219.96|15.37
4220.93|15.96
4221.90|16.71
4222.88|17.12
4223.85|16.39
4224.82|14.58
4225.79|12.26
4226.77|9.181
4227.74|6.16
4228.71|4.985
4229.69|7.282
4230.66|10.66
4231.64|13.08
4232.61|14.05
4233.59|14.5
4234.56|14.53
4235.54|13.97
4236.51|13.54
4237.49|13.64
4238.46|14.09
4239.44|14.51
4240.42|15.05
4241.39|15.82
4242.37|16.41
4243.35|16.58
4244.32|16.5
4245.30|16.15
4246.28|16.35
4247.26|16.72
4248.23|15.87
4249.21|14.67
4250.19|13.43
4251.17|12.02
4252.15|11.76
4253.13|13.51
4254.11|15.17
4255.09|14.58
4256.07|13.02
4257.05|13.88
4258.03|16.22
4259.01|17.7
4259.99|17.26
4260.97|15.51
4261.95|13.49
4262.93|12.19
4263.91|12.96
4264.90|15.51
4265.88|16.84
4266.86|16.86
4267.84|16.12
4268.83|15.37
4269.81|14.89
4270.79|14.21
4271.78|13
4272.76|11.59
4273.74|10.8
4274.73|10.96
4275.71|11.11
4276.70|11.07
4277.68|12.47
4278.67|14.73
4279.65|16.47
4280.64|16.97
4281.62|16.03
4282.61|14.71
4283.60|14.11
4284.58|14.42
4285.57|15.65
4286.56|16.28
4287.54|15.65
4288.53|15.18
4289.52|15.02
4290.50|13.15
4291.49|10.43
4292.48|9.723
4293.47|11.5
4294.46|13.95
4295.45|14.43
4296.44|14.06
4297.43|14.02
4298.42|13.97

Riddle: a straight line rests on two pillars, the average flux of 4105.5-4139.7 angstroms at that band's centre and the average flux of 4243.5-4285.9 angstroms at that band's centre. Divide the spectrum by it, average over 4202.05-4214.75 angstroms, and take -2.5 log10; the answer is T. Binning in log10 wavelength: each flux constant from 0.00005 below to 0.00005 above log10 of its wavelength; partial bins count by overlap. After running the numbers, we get 0.01 mag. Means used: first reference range 15.4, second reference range 14.5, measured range 14.7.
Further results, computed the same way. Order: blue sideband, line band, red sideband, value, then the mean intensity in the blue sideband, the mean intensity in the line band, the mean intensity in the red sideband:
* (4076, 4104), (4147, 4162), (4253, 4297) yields -0.07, 14.9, 15.6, 14.2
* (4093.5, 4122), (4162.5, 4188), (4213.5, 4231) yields -0.14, 14.9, 15.9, 13.5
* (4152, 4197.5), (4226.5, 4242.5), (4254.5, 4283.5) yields 0.20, 15.8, 12.4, 14.4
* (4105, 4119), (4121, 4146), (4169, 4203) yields 0.03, 15.6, 15.1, 15.6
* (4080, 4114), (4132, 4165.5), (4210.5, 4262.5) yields -0.02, 14.9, 14.9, 14.4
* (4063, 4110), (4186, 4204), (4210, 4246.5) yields -0.05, 14.1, 15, 14.3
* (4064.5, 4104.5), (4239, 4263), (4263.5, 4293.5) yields -0.07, 14.1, 15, 14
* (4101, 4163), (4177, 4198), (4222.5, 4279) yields -0.13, 15.1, 16.4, 13.8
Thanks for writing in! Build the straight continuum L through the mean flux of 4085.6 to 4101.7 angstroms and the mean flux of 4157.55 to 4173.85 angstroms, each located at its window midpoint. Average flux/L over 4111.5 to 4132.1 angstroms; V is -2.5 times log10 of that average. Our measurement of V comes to -0.04 mag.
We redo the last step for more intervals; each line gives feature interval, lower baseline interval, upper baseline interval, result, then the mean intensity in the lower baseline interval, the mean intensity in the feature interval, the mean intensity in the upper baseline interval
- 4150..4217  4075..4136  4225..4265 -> -0.08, 15.1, 15.5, 13.8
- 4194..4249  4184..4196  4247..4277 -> 0.05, 15.8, 14.4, 14.1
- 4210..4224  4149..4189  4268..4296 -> -0.07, 15.8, 15.9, 13.7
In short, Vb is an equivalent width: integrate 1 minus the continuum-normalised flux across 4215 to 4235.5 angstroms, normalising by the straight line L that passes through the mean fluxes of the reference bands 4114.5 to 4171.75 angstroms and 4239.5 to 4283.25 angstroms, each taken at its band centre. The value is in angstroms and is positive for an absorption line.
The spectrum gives 2.03 angstroms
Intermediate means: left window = 15.3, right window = 14.6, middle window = 13.4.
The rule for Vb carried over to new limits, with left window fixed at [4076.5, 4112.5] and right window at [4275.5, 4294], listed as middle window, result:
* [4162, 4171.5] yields -0.5 angstroms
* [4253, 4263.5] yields -0.5 angstroms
